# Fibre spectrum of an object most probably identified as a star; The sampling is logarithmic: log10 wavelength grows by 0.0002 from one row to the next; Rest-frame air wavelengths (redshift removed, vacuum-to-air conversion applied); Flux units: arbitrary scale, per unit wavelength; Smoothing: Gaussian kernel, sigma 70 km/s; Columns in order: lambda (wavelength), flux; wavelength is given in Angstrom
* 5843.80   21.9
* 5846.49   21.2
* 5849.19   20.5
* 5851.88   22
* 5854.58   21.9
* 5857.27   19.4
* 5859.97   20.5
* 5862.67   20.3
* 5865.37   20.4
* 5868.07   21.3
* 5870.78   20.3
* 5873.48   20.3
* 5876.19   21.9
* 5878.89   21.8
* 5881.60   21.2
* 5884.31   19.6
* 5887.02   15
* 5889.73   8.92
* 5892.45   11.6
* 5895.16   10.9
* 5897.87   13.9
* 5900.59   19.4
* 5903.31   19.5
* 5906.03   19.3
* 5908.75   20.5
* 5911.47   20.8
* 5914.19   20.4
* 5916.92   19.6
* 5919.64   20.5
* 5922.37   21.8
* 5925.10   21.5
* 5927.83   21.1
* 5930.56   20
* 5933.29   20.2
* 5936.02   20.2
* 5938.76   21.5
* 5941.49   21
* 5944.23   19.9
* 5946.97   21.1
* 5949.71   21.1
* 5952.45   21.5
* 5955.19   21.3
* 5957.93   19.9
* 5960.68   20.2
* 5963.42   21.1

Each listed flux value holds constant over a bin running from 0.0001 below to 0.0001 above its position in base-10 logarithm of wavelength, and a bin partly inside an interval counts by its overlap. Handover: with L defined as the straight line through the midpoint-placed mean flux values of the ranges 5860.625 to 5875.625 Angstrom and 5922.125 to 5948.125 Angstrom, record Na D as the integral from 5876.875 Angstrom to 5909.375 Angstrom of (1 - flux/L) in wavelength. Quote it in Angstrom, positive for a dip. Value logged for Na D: 6.0 Angstrom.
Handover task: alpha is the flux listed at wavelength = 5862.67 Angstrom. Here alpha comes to 20.3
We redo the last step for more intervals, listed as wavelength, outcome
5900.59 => 19.4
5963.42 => 21.1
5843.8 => 21.9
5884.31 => 19.6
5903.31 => 19.5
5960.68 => 20.2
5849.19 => 20.5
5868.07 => 21.3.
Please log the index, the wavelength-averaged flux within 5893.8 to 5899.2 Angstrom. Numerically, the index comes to 12.4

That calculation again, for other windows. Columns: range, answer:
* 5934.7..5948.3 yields 20.7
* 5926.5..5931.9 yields 20.6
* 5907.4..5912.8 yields 20.7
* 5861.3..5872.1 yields 20.6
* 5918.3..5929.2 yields 21.2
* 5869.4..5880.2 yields 21.1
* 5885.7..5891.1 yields 11.9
